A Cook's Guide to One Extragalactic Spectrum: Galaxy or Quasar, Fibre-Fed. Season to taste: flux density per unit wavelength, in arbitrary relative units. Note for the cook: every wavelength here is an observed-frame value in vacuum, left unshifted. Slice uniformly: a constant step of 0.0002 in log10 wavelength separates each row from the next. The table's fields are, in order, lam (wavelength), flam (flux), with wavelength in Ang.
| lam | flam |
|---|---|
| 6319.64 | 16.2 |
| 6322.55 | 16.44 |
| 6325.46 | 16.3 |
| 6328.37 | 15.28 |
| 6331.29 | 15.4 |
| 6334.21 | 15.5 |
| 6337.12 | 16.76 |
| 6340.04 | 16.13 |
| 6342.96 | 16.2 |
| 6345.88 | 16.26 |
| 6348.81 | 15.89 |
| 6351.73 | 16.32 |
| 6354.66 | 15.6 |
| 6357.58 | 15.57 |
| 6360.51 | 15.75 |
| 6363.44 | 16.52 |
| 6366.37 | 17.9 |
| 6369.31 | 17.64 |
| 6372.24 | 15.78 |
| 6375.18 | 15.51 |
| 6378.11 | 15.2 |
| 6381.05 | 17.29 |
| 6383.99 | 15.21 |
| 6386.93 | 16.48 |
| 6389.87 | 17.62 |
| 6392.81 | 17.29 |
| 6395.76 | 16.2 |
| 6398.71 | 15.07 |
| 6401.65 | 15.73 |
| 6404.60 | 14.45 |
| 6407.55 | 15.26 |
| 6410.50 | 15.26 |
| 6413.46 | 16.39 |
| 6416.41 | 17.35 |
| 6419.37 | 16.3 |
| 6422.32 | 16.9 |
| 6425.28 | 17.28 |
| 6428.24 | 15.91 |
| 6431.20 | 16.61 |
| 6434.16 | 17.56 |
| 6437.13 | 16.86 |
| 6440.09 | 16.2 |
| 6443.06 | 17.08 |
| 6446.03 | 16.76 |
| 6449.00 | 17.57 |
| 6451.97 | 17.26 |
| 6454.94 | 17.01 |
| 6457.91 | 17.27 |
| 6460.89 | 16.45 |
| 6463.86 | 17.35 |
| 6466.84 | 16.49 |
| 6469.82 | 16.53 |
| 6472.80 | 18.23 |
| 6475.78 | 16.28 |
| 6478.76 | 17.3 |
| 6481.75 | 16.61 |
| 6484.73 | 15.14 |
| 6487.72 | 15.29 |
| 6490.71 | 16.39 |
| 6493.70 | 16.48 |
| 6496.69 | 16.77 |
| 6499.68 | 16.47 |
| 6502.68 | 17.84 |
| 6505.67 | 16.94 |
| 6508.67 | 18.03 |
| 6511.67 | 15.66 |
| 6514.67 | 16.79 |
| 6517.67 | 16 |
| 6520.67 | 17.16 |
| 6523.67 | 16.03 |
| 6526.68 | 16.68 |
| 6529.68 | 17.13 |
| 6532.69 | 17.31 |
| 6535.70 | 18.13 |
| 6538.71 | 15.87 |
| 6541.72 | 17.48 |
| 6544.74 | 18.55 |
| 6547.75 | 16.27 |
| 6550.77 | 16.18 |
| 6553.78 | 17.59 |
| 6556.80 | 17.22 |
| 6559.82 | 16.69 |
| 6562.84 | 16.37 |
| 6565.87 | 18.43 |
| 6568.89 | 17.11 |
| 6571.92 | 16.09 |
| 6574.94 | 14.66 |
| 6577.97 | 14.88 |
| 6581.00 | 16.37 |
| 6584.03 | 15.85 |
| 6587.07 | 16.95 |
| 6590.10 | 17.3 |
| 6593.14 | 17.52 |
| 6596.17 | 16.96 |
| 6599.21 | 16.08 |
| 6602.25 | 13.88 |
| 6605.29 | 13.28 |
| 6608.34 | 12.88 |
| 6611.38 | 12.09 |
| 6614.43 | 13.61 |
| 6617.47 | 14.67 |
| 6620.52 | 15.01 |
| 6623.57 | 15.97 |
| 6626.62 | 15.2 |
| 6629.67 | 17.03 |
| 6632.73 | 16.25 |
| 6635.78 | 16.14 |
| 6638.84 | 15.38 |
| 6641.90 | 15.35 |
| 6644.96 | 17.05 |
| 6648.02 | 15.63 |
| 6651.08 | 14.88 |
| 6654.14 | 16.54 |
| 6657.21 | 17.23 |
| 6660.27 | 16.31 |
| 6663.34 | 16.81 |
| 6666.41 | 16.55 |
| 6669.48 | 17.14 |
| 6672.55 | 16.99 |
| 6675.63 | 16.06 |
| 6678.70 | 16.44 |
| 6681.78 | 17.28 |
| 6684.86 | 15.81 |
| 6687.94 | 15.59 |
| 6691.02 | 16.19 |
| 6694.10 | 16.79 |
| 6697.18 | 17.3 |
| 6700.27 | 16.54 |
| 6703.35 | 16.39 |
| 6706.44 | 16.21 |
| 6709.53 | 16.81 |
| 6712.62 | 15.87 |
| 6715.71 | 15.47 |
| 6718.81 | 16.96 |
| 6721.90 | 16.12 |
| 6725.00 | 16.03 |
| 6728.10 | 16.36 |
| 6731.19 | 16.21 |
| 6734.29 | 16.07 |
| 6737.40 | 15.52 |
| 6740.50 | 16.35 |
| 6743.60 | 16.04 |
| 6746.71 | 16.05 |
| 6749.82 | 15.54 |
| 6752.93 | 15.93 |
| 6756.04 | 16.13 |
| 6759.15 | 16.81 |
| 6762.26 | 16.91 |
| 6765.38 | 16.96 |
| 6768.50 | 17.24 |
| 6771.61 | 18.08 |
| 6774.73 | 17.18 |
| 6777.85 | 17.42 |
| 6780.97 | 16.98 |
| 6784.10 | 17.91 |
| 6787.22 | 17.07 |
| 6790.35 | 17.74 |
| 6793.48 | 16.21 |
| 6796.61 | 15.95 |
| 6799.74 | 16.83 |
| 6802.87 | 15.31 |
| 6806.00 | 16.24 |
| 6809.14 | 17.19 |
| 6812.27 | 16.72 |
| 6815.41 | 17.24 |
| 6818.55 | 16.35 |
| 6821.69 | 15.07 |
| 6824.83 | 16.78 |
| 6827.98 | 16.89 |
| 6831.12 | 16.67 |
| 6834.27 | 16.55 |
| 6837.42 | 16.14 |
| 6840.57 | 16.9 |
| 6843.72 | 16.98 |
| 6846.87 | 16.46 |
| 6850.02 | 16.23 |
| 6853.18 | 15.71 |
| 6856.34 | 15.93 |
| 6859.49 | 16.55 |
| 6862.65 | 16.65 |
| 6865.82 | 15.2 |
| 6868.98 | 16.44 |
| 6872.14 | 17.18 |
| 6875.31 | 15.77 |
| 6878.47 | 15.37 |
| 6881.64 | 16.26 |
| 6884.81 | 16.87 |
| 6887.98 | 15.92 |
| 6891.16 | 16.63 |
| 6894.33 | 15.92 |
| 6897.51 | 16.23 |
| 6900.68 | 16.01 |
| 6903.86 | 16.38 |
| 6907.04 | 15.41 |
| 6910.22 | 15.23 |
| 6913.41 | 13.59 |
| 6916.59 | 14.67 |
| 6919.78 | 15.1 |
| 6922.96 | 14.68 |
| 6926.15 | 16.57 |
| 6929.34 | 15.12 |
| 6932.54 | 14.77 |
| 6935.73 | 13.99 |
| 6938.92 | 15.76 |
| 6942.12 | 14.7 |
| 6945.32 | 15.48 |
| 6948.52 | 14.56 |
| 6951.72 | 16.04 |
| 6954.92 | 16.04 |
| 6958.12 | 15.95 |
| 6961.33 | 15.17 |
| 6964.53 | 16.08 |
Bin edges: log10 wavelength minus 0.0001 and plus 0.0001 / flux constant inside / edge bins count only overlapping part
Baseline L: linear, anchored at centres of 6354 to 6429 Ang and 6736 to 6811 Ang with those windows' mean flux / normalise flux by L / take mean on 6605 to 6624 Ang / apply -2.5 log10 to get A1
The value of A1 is 0.19 mag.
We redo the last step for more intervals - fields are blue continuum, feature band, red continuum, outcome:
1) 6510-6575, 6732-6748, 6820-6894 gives 0.033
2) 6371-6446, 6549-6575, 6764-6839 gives -0.022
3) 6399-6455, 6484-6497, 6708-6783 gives 0.032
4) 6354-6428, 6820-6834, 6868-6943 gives -0.045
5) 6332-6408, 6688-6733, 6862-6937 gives -0.035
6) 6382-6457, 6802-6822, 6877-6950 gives -0.052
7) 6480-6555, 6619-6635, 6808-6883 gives 0.048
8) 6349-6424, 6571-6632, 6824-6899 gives 0.064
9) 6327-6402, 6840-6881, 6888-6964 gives -0.051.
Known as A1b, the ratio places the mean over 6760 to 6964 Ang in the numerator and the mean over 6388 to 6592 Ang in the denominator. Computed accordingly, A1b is 0.97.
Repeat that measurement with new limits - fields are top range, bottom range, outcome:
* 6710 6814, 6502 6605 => 0.99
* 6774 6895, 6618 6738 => 1.02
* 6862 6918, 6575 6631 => 1.04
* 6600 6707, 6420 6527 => 0.94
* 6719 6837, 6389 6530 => 1.00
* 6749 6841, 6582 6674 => 1.06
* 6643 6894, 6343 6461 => 1.00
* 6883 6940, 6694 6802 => 0.94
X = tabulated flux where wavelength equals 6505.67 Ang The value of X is 16.94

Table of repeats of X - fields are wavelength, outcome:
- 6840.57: 16.9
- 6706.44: 16.21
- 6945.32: 15.48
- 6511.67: 15.66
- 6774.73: 17.18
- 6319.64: 16.2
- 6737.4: 15.52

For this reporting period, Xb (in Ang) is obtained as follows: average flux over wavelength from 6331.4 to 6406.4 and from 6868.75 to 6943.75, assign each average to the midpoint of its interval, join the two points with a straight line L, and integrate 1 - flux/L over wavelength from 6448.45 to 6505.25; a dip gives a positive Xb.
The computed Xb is -2.6 Ang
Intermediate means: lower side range 16.1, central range 16.8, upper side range 15.6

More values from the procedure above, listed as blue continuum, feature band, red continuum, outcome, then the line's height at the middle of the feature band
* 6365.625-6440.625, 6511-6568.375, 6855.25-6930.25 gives -2.6 Ang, 16.2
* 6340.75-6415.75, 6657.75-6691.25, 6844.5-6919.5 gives -1.0 Ang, 16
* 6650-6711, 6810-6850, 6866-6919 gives -1.3 Ang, 16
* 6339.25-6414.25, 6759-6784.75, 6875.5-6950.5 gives -2.7 Ang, 15.6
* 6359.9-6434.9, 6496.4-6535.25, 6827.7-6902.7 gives -1.3 Ang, 16.3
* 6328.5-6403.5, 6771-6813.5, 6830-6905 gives -1.6 Ang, 16.3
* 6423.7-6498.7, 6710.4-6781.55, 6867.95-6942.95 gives -1.9 Ang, 16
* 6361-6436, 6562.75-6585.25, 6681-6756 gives 0.1 Ang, 16.3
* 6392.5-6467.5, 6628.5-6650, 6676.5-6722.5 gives 0.4 Ang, 16.4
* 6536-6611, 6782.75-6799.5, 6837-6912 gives -0.8 Ang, 16.2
